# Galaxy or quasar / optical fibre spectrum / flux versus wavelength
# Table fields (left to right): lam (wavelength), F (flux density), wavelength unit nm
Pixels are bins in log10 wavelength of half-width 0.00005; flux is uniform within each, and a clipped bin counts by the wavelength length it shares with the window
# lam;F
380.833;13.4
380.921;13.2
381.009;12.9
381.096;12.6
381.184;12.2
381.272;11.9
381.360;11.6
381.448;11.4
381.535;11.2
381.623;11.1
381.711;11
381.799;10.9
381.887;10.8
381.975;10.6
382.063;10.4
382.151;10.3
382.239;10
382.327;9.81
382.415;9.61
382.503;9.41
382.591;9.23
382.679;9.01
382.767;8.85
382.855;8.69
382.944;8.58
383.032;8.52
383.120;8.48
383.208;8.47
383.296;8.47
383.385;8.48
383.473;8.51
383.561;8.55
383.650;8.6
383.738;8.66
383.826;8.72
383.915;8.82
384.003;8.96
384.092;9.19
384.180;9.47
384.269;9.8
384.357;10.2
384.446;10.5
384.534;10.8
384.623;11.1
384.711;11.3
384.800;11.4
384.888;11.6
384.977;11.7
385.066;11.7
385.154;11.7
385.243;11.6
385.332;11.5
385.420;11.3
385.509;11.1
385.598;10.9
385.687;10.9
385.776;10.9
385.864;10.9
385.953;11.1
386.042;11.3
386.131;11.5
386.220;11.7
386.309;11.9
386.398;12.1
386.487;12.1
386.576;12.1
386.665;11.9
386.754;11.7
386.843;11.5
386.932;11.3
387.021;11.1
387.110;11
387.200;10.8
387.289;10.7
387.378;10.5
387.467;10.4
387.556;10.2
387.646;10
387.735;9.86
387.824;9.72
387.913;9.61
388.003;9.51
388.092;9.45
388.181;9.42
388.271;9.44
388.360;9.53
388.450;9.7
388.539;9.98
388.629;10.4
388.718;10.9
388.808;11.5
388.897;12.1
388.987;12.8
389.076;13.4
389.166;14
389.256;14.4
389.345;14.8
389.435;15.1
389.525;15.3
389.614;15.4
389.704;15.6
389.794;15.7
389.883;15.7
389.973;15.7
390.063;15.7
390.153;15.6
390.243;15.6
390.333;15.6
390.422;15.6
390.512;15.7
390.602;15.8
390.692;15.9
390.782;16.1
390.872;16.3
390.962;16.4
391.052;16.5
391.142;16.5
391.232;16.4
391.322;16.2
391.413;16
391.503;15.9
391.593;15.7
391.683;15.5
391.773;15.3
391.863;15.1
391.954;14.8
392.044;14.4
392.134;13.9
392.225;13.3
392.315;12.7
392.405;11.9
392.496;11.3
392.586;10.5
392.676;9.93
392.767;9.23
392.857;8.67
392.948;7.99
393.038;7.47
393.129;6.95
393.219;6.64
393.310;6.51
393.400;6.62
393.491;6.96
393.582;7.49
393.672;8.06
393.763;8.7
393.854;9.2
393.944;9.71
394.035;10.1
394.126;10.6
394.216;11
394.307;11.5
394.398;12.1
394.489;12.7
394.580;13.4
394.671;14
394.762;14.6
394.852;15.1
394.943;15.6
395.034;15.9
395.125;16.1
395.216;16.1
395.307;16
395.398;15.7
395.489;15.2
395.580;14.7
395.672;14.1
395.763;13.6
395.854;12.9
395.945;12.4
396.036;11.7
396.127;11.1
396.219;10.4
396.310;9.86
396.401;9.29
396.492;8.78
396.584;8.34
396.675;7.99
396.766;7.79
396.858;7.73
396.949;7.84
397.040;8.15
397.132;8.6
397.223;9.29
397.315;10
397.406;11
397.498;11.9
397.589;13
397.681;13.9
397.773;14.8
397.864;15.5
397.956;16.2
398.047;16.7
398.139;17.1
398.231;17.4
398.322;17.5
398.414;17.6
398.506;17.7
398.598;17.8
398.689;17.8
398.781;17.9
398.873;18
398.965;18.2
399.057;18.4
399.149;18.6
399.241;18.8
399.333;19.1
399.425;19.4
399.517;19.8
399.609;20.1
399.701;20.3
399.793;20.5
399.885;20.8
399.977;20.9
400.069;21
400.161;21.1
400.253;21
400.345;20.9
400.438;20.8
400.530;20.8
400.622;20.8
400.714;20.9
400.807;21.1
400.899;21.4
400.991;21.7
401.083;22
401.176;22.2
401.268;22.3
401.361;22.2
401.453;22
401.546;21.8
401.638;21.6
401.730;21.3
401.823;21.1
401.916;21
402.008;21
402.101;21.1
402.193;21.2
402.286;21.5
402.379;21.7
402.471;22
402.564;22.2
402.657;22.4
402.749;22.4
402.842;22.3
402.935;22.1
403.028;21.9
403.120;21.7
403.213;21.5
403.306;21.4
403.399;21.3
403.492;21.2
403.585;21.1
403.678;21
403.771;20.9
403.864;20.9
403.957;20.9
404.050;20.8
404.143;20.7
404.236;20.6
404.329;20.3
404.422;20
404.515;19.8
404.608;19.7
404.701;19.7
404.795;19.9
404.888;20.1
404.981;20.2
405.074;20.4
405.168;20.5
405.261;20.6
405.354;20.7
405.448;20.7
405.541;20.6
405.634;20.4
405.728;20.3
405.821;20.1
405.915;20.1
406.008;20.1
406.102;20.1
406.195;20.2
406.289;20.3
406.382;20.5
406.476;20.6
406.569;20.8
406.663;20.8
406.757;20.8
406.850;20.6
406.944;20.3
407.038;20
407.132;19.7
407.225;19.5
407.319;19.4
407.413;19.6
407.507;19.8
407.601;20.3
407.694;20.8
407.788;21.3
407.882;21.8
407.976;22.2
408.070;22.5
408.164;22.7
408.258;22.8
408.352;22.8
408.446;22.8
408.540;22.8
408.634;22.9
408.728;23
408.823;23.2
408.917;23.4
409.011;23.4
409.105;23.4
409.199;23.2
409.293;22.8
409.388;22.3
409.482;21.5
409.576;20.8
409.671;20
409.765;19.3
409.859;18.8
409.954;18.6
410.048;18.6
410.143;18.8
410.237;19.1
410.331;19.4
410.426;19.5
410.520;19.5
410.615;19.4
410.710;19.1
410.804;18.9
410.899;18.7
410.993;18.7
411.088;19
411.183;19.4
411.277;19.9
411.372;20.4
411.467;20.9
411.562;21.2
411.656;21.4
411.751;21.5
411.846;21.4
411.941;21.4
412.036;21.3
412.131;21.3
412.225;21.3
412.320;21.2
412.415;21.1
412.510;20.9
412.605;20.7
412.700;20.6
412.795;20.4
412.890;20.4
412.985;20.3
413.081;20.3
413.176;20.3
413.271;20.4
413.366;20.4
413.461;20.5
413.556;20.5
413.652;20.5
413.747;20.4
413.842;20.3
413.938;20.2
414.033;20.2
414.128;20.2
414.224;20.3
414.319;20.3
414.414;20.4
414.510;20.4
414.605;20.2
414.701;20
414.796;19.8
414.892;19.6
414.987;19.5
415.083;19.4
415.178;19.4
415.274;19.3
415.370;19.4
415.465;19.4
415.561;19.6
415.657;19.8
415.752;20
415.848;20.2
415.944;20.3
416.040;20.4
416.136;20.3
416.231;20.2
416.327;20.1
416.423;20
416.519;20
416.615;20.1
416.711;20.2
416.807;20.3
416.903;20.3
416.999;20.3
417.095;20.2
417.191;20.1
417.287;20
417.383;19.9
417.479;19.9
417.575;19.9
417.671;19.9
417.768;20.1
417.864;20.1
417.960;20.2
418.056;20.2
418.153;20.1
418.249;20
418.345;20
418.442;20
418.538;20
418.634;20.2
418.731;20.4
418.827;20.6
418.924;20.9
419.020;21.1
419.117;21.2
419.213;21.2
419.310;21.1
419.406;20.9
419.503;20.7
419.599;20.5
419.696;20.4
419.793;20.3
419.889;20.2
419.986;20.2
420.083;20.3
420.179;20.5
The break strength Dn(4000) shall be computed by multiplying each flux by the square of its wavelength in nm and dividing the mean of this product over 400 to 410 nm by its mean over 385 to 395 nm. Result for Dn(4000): 1.9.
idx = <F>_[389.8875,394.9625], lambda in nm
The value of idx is 12.7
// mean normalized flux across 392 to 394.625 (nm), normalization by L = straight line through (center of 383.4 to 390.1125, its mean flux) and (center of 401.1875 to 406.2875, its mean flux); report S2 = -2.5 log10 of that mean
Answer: 0.44 mag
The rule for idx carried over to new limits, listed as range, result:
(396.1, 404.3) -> 18.2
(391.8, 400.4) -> 13.5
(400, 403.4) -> 21.5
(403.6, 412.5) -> 20.7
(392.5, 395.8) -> 11.4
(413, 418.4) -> 20.1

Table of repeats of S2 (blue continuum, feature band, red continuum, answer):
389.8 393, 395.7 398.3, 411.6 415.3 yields 0.34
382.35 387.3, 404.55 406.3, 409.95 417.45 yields -0.17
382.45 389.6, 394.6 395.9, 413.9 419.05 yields -0.11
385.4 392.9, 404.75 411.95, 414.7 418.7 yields -0.16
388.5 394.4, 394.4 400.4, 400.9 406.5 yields 0.13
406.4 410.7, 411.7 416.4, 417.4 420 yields 0.02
